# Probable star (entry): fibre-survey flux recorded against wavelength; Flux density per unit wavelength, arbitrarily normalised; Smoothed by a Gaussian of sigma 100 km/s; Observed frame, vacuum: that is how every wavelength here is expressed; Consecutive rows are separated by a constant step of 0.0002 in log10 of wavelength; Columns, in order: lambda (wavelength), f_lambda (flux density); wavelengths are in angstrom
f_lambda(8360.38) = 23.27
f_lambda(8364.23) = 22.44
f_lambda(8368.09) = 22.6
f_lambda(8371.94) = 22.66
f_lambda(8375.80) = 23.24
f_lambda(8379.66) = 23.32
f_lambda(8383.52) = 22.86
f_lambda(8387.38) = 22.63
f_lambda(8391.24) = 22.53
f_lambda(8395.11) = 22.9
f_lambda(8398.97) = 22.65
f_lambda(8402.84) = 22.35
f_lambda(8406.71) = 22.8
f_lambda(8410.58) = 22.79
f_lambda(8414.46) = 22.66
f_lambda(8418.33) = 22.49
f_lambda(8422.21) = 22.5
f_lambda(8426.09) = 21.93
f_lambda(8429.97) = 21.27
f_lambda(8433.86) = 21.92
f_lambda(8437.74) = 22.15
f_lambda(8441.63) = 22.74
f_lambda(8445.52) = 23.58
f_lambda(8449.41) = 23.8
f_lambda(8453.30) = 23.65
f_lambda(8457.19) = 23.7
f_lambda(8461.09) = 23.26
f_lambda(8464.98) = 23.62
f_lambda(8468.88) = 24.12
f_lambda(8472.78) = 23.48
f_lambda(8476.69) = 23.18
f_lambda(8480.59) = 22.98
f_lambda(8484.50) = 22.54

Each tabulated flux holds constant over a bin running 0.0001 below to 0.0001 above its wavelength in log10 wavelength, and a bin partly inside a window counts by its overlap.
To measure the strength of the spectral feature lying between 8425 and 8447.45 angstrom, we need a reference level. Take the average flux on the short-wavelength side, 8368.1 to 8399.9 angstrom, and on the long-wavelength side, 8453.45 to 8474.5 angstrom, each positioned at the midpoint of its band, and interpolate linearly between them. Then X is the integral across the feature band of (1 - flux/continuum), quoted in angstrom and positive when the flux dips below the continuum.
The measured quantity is 1.0 angstrom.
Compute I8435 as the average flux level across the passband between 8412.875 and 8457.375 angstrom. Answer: 22.7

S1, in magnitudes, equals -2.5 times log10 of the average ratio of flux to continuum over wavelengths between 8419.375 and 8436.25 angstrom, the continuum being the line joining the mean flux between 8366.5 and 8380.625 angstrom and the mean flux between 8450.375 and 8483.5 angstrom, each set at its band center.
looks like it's 0.06 mag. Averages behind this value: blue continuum 22.9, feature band 21.9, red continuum 23.5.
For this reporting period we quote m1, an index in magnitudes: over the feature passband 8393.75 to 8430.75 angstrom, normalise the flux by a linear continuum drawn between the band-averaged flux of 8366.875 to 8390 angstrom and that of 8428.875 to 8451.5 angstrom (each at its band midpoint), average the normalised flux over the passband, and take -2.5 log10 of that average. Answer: 0.01 mag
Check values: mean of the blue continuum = 22.9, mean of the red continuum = 22.6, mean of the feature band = 22.5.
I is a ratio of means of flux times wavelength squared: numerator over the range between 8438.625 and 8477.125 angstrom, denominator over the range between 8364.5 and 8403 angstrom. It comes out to 1.05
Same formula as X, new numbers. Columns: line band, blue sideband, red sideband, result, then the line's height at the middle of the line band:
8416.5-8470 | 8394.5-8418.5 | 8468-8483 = 0.3 angstrom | 23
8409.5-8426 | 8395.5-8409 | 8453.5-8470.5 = 0.3 angstrom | 22.9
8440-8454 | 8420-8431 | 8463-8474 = -0.3 angstrom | 22.9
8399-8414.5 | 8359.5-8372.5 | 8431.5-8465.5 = 0.2 angstrom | 22.9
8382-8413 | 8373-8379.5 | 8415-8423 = 0.2 angstrom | 22.9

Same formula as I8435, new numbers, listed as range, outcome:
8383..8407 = 22.7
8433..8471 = 23.3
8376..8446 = 22.6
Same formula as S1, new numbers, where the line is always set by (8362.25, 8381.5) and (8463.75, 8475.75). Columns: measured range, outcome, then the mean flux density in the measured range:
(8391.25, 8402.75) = 0.02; 22.7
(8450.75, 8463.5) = 0.00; 23.6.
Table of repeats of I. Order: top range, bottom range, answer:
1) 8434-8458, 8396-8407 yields 1.03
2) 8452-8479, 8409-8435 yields 1.07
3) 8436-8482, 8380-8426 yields 1.05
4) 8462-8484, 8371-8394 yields 1.05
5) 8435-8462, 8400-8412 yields 1.04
